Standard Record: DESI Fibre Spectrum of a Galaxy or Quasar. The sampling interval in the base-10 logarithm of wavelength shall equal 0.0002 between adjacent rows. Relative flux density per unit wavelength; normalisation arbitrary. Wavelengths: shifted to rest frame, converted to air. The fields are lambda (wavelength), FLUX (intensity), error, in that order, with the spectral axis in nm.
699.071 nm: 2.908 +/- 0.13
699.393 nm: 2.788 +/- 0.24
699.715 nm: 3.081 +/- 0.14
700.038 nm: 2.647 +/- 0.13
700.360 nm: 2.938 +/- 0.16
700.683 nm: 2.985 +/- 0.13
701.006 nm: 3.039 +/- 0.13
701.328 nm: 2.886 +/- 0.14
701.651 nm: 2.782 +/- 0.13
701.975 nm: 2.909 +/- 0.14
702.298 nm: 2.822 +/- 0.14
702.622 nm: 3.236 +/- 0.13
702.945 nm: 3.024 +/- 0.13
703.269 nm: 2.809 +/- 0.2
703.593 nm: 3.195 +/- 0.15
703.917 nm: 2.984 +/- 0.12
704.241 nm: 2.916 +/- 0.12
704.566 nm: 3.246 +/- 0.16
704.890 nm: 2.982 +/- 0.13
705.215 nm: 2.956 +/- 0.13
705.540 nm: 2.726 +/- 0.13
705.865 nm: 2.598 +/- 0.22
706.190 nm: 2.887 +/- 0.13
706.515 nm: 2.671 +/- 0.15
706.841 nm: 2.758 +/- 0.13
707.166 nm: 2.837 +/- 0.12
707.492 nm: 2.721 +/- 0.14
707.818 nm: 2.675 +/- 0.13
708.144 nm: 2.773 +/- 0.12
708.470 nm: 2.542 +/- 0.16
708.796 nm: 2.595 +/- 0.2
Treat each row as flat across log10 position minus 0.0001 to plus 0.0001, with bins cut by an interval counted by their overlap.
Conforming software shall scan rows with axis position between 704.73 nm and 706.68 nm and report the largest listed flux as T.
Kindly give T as 2.982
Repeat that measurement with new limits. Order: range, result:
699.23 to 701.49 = 3.081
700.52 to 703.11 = 3.236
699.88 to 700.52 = 2.938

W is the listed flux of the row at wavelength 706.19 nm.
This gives 2.887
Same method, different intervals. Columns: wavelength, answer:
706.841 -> 2.758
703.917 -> 2.984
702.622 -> 3.236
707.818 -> 2.675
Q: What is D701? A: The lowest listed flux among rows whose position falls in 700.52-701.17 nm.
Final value 2.985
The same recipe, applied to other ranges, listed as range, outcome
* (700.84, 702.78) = 2.782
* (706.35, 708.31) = 2.671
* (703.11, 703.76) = 2.809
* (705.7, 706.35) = 2.598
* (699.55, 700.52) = 2.647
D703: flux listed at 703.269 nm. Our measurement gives 2.809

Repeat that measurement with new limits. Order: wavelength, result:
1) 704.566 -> 3.246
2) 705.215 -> 2.956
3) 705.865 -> 2.598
